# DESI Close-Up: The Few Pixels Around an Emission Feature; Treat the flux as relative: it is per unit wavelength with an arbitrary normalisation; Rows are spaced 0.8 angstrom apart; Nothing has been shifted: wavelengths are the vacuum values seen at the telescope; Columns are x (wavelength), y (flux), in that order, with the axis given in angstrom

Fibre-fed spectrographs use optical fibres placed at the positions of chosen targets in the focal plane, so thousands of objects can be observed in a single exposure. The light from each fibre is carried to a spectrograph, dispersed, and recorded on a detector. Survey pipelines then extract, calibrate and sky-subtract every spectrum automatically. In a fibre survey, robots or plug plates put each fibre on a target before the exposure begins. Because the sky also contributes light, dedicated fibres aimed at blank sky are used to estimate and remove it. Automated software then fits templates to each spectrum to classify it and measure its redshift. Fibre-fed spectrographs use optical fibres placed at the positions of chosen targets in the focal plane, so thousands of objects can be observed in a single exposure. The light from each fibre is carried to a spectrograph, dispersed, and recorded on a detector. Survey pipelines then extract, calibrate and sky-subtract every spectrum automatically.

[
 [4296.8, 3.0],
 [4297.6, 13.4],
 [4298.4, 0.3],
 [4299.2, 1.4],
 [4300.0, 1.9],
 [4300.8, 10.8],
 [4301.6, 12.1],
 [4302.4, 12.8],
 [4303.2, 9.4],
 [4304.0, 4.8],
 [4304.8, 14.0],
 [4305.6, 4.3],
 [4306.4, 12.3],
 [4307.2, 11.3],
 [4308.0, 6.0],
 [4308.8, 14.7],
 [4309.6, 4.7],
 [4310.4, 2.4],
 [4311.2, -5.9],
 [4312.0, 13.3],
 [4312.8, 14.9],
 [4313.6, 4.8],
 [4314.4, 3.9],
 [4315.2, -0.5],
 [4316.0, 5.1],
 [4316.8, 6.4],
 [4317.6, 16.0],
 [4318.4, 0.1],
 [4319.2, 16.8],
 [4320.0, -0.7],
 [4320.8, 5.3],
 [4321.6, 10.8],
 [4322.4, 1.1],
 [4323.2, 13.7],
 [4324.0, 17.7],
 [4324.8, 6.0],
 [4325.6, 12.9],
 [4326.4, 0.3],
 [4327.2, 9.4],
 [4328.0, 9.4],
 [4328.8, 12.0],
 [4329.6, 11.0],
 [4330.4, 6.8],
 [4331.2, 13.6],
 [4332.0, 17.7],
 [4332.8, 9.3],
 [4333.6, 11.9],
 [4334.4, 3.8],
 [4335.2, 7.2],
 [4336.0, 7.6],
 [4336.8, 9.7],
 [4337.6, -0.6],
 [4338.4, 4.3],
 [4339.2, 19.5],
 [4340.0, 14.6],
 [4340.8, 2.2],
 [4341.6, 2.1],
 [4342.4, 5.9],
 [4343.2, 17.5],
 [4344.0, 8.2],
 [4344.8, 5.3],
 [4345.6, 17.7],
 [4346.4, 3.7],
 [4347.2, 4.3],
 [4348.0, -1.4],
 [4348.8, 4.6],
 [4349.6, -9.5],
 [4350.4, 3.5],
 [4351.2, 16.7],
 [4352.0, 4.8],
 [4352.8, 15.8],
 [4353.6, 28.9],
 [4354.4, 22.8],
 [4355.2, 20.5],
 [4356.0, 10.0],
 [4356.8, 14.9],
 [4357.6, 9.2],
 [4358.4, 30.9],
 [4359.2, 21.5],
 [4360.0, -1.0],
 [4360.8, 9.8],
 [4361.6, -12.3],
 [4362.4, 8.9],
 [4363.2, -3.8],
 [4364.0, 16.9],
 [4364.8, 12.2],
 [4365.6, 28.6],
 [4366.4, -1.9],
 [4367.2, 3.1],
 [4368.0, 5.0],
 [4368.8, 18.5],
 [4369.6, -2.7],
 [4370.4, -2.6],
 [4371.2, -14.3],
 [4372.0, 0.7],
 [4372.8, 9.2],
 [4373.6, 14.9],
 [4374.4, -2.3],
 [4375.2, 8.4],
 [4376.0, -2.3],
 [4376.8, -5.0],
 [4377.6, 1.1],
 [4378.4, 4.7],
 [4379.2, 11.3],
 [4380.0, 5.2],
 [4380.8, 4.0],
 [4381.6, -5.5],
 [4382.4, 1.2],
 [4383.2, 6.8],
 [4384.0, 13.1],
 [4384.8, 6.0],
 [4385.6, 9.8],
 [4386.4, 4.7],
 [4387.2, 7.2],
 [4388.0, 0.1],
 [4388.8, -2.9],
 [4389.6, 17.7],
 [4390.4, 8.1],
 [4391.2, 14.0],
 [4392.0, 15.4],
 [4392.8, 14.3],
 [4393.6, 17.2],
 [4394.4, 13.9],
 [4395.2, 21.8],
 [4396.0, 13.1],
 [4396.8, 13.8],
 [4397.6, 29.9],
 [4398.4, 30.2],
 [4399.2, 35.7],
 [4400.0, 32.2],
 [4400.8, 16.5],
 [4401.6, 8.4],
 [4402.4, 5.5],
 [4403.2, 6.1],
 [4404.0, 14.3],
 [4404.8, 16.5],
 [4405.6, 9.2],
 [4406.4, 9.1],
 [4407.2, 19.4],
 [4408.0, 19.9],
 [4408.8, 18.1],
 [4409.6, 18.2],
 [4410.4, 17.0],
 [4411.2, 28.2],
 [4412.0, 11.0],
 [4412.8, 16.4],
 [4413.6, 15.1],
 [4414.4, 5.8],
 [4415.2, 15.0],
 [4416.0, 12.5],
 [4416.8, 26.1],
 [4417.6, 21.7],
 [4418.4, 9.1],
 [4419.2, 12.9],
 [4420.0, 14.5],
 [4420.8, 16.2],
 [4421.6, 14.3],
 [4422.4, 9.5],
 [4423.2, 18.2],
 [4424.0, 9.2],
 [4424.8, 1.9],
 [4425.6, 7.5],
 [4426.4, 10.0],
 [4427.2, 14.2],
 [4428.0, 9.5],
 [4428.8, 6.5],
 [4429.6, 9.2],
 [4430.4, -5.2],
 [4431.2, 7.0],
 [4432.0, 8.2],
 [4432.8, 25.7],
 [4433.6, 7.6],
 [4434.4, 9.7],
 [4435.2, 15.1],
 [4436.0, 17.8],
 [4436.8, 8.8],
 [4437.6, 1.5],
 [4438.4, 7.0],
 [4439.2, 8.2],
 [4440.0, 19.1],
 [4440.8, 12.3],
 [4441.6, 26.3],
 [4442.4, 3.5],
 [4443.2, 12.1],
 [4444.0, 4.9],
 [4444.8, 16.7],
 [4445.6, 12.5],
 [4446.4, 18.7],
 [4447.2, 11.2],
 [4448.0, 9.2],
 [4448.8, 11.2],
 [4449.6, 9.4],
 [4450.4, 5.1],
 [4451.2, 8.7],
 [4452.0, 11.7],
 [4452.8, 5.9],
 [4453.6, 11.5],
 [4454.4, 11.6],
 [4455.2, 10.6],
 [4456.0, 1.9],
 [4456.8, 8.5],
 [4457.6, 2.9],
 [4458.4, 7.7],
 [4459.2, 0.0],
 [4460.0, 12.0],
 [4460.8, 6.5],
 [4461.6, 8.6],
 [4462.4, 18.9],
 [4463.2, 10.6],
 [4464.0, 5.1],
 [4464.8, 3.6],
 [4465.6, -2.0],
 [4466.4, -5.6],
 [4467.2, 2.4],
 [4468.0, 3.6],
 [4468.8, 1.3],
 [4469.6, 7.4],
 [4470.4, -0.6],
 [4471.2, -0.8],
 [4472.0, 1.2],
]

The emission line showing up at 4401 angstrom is Ly-alpha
